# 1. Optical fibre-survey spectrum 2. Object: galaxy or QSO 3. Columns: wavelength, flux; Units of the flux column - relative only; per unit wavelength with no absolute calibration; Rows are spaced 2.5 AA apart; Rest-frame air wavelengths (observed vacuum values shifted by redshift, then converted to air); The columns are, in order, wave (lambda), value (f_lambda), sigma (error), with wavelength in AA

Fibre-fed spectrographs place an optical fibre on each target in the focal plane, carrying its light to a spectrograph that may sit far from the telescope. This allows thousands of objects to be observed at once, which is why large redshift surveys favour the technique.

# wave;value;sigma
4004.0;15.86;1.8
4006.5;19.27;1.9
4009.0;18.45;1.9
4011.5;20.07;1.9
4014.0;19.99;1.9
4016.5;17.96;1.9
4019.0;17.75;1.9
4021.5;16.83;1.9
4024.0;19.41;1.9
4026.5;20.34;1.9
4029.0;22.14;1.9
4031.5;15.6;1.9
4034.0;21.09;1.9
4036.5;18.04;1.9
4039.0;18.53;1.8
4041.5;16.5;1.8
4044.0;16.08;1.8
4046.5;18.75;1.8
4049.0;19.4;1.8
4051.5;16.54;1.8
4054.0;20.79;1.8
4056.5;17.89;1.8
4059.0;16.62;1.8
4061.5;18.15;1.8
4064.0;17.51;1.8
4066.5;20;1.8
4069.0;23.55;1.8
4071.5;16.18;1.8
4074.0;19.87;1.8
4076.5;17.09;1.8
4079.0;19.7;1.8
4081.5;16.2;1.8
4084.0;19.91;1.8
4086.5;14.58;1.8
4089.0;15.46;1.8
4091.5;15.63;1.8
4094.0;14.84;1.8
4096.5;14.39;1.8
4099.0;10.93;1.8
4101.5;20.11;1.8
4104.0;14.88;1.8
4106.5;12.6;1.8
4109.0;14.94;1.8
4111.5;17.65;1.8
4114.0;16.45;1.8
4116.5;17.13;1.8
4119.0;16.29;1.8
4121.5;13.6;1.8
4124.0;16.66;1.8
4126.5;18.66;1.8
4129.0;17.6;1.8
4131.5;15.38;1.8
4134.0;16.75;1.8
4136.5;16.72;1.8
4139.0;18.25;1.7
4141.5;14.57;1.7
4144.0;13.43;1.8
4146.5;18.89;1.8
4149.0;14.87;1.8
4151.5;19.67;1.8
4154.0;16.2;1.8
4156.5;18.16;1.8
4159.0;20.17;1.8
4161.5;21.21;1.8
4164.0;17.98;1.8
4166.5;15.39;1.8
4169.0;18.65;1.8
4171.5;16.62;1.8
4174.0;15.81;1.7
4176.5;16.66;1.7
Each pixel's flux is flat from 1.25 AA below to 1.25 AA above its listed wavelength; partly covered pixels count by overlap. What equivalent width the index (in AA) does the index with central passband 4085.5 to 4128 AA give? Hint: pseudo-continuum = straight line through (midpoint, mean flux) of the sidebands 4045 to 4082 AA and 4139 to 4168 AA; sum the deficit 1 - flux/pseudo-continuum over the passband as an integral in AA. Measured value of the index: 5.7 AA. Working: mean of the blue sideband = 18.6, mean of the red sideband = 17.4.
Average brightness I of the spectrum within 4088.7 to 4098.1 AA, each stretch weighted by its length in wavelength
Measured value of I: 14.9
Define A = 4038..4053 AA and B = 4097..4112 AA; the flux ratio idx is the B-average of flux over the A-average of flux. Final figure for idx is 0.9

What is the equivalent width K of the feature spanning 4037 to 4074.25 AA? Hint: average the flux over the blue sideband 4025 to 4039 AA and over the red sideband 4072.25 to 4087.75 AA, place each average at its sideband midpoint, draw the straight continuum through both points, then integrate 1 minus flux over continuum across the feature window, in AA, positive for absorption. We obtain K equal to 0.4 AA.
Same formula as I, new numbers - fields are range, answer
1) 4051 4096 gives 17.8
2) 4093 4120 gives 15.5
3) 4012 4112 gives 17.6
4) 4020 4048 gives 18.5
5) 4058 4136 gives 16.8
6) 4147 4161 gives 18.1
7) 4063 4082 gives 18.9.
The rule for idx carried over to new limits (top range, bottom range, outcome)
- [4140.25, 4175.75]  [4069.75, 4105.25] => 1.04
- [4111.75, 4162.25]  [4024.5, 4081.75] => 0.91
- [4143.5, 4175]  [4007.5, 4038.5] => 0.93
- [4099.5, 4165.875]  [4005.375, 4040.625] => 0.89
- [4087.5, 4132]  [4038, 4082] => 0.86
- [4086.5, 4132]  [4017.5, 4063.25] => 0.86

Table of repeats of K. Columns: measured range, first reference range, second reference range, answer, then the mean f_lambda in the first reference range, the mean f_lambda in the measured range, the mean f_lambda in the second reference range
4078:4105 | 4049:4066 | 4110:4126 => 1.8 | 18.1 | 16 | 16.4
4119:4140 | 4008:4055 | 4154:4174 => 1.8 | 18.6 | 16.7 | 18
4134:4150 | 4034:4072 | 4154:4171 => 1.9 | 18.4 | 16.2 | 18.3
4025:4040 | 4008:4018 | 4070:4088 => -0.5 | 19.1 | 19.3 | 17.7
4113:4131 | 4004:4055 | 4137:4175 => 1.1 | 18.6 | 16.6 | 17.3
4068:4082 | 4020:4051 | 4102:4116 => -1.5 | 18.5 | 18.8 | 15.7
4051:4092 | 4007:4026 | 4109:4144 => -1.1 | 18.7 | 18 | 16.4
